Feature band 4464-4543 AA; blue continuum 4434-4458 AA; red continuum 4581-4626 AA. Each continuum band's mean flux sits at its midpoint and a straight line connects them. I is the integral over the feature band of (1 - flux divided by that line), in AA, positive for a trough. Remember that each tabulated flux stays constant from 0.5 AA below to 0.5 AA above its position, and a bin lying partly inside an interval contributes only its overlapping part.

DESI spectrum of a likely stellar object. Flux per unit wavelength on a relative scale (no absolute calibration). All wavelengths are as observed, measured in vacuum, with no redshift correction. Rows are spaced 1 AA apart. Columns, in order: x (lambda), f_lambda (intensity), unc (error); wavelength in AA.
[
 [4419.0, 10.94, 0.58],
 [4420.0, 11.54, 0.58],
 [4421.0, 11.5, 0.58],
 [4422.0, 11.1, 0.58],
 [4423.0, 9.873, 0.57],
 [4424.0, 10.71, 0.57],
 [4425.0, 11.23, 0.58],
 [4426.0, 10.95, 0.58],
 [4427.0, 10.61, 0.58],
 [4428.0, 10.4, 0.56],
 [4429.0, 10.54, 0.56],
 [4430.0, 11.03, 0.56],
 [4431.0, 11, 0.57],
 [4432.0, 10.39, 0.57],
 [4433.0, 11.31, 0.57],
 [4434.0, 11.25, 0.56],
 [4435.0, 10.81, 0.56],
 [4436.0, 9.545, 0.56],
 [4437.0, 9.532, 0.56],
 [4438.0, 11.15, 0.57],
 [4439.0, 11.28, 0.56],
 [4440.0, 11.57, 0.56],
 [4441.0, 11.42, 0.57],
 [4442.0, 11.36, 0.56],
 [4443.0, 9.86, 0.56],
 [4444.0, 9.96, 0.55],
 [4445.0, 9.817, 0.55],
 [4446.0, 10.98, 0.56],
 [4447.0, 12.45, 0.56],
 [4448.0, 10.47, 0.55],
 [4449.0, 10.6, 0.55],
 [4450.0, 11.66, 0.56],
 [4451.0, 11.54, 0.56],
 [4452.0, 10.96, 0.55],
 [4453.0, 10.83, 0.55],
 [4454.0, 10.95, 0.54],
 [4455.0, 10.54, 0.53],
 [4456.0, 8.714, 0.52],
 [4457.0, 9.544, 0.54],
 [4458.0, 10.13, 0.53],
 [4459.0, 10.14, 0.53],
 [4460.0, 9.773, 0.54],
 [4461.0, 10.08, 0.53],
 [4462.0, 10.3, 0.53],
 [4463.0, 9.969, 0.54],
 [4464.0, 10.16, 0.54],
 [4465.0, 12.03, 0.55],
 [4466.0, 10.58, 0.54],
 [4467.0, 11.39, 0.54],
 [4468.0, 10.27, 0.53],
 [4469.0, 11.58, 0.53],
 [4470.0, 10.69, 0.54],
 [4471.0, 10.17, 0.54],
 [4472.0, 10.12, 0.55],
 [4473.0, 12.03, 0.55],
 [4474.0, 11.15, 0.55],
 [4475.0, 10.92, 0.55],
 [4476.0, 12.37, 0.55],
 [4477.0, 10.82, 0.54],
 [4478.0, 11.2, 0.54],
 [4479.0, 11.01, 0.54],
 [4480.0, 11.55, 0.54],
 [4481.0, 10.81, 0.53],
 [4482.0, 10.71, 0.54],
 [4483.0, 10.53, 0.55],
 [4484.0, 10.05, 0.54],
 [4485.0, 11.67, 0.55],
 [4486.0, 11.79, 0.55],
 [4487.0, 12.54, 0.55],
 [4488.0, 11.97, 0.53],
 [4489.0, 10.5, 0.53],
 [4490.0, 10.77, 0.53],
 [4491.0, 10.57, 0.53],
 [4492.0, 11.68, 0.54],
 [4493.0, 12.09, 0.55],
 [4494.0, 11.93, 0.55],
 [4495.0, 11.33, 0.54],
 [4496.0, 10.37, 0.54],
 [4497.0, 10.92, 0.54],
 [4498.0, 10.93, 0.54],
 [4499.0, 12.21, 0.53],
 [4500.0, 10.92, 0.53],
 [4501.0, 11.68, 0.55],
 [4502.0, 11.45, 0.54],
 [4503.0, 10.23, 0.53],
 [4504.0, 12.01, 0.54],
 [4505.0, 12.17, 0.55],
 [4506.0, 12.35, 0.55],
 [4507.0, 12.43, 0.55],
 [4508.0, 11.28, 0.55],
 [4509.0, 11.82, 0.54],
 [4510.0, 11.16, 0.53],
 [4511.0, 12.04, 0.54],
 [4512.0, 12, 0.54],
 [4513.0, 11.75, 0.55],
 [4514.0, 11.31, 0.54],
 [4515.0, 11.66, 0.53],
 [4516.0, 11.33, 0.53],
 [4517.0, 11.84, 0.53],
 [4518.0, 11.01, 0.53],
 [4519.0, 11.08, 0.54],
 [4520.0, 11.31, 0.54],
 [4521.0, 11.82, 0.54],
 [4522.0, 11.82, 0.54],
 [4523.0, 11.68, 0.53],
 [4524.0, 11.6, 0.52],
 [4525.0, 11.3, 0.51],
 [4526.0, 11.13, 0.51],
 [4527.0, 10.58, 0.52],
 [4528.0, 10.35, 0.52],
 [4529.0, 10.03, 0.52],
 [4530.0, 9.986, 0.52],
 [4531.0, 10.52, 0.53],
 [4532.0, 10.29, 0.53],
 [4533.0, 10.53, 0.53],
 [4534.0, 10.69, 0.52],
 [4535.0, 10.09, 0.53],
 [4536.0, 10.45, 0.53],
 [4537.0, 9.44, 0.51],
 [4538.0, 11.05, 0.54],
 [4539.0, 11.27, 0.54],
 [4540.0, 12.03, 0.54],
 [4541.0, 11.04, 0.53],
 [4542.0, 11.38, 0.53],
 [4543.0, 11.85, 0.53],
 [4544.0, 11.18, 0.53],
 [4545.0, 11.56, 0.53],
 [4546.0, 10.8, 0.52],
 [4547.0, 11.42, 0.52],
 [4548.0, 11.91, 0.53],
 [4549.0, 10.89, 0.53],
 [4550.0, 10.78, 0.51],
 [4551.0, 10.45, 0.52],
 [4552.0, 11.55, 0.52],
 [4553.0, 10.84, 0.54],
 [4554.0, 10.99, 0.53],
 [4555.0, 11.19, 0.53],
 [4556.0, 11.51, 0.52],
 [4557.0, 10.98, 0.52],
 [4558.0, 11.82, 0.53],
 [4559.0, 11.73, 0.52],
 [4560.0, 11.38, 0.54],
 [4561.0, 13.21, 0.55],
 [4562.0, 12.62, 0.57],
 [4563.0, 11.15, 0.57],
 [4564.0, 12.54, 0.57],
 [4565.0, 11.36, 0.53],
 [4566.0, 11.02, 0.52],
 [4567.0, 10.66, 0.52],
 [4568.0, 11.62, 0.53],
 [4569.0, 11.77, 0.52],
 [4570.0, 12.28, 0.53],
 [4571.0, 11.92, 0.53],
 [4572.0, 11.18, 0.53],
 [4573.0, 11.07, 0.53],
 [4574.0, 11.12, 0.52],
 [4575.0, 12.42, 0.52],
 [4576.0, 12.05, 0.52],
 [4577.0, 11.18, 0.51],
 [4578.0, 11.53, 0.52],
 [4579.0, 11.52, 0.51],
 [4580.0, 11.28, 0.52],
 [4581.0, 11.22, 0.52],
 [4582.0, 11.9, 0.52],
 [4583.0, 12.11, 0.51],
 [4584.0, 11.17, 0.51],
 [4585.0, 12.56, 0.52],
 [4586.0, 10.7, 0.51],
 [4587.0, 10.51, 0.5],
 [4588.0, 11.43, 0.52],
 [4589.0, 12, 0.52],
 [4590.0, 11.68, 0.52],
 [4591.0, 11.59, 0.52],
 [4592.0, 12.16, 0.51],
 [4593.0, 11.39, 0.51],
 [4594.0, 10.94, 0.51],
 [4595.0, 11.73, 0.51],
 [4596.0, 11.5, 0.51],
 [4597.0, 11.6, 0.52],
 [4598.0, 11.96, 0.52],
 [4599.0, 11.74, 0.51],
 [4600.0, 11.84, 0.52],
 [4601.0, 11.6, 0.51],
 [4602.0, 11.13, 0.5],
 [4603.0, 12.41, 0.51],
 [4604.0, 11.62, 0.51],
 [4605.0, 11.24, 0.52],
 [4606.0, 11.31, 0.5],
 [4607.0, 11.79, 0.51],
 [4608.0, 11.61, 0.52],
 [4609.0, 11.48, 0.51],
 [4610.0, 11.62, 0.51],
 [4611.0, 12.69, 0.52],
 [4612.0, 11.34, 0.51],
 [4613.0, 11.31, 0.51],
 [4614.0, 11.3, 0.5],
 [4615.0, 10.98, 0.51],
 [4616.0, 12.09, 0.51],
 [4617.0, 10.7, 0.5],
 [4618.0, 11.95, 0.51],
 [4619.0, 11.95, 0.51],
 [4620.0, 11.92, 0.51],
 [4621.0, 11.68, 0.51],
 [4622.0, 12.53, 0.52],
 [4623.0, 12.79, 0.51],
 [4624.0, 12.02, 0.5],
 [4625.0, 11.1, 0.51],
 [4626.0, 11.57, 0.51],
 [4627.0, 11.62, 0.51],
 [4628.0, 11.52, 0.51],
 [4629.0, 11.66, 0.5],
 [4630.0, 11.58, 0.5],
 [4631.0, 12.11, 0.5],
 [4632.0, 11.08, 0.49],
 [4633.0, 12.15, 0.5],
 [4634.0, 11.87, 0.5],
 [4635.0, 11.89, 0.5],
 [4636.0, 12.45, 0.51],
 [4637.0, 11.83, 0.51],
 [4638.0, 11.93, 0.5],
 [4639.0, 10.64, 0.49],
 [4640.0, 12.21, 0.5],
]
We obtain -1.2 AA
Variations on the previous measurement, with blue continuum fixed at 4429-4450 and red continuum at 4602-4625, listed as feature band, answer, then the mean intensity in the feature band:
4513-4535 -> 0.4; 11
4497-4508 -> -0.4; 11.6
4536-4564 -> 0.1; 11.3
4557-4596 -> -0.3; 11.6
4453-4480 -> 0.7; 10.7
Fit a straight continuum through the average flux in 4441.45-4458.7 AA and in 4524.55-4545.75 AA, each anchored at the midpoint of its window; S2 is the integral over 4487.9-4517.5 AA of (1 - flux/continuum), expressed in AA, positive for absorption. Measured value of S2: -2.1 AA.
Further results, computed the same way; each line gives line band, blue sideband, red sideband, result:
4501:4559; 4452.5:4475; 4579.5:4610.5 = -0.9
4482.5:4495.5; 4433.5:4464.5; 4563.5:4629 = -0.6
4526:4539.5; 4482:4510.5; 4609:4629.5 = 1.2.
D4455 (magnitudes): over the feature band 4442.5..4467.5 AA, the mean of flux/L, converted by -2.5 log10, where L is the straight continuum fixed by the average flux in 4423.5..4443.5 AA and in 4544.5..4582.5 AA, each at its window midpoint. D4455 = 0.04 mag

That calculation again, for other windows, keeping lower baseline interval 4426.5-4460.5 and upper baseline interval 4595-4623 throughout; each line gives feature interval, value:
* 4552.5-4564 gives -0.02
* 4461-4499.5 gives -0.02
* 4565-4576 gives -0.01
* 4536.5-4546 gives 0.01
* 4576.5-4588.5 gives 0.01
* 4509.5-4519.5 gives -0.04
